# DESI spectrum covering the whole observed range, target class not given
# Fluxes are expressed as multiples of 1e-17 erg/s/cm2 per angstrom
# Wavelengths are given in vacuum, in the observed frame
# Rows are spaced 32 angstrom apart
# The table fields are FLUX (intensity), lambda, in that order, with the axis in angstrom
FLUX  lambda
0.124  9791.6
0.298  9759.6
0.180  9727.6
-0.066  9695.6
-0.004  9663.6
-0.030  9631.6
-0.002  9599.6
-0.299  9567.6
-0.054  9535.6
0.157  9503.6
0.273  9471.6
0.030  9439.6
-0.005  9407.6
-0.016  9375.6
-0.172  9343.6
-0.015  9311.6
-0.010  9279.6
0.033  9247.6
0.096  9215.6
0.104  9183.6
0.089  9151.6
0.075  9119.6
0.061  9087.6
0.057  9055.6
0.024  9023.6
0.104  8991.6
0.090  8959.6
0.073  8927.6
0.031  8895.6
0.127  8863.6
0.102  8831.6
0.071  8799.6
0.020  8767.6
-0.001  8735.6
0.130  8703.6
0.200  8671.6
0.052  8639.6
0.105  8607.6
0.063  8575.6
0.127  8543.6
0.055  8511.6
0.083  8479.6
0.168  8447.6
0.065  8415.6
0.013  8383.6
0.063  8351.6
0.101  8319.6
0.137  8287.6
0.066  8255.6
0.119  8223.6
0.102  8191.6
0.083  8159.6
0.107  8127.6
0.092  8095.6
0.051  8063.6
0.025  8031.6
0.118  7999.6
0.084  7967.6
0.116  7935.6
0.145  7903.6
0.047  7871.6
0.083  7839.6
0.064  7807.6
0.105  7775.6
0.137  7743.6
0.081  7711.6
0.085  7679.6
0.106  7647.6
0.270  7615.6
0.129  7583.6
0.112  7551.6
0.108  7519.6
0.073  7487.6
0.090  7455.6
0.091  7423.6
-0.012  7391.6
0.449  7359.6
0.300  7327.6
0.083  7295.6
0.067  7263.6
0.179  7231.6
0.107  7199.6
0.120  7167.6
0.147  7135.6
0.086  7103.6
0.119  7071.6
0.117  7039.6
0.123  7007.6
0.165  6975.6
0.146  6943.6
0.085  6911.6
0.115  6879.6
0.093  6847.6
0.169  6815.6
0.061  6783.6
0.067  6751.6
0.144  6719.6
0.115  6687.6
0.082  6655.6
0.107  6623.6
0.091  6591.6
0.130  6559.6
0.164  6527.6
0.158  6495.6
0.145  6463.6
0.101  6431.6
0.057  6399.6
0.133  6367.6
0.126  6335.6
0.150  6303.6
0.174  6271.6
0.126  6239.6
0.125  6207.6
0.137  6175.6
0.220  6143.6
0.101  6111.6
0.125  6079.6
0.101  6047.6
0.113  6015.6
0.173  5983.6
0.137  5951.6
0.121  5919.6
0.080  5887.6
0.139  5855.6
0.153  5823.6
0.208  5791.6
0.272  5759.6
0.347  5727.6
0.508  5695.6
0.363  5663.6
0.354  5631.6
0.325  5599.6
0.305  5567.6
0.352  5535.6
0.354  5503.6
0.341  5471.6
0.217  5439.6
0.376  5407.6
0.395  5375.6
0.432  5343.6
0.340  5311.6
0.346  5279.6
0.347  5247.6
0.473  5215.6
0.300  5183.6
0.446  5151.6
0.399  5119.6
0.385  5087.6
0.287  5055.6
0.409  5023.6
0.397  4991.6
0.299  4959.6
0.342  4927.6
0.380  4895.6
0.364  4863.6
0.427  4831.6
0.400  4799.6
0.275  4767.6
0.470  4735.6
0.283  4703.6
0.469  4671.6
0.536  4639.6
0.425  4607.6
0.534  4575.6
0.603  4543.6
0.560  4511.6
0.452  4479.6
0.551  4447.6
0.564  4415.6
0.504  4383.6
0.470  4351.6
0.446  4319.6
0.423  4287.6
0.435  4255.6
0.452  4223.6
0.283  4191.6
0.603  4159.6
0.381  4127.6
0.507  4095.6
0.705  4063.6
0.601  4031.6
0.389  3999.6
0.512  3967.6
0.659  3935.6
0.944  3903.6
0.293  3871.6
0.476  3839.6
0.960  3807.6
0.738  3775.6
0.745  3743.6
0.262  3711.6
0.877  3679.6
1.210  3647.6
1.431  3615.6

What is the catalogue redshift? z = 0.969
